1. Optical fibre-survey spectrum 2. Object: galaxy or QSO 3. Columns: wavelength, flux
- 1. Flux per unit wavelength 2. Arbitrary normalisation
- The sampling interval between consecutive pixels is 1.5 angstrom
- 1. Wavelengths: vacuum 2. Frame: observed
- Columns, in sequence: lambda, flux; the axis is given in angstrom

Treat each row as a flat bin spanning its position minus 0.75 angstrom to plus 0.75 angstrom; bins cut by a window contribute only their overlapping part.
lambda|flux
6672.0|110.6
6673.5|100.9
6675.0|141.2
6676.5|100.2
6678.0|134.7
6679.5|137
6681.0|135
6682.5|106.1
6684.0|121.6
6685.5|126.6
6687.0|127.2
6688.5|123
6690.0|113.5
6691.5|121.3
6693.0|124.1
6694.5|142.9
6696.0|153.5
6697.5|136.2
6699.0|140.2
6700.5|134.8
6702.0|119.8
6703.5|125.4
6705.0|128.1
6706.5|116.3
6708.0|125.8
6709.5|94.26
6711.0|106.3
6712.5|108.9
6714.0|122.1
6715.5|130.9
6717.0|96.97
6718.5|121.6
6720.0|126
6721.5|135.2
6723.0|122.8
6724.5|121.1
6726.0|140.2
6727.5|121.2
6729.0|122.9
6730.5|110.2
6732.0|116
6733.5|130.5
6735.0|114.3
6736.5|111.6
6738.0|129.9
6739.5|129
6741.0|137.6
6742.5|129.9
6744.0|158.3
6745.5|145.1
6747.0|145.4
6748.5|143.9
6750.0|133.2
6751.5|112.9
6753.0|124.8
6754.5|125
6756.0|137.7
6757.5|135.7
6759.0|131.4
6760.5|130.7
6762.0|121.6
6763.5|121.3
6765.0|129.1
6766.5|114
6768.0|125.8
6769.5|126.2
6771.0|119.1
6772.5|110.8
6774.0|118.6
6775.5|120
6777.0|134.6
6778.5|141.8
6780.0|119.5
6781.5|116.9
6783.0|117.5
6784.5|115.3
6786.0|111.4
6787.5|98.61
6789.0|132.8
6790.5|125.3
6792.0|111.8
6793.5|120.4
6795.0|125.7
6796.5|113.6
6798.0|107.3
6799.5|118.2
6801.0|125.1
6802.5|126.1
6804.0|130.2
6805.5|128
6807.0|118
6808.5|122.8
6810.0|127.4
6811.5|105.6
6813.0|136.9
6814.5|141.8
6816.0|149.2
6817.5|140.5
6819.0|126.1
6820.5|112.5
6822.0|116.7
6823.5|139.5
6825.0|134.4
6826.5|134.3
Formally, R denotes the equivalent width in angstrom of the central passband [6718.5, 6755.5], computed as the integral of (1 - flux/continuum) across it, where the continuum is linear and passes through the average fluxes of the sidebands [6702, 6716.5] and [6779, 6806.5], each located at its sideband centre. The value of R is -3.3 angstrom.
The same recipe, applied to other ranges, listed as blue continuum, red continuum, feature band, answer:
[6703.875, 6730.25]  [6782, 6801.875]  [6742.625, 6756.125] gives -1.95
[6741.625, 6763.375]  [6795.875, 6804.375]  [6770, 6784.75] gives 0.54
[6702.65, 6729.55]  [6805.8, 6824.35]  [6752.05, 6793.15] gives 0.64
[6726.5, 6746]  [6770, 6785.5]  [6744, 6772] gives -1.22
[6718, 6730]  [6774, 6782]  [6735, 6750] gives -1.11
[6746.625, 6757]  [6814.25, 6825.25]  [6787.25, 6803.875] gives 1.54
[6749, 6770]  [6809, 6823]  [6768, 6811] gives 2.31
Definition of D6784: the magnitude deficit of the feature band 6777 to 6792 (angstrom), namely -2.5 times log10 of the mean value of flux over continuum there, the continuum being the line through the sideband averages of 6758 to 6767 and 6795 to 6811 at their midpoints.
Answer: 0.027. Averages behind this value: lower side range 125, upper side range 122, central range 120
